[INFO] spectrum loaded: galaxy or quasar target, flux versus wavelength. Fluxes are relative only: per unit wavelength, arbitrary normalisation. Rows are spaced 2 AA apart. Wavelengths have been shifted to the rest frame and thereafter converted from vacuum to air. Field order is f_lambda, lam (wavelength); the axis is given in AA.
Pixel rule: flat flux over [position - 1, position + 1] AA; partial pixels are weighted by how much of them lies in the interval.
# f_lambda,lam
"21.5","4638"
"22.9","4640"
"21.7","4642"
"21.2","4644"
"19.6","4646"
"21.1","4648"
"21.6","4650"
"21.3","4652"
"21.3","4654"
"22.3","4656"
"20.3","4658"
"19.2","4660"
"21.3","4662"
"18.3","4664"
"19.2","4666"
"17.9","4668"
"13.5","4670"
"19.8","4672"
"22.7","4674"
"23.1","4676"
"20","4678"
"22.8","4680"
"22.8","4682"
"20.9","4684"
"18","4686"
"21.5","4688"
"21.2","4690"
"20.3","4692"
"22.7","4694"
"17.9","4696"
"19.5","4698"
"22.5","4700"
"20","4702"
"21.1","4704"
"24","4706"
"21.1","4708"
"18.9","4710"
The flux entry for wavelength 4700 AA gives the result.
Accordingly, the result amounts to 22.5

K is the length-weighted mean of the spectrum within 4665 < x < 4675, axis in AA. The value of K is 18.6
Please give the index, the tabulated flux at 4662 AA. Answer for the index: 21.3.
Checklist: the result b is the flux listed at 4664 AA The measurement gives 18.3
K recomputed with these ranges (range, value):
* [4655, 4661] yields 20.6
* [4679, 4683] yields 22.8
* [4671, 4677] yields 21.9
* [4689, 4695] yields 21.4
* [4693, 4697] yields 20.3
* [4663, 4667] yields 18.8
